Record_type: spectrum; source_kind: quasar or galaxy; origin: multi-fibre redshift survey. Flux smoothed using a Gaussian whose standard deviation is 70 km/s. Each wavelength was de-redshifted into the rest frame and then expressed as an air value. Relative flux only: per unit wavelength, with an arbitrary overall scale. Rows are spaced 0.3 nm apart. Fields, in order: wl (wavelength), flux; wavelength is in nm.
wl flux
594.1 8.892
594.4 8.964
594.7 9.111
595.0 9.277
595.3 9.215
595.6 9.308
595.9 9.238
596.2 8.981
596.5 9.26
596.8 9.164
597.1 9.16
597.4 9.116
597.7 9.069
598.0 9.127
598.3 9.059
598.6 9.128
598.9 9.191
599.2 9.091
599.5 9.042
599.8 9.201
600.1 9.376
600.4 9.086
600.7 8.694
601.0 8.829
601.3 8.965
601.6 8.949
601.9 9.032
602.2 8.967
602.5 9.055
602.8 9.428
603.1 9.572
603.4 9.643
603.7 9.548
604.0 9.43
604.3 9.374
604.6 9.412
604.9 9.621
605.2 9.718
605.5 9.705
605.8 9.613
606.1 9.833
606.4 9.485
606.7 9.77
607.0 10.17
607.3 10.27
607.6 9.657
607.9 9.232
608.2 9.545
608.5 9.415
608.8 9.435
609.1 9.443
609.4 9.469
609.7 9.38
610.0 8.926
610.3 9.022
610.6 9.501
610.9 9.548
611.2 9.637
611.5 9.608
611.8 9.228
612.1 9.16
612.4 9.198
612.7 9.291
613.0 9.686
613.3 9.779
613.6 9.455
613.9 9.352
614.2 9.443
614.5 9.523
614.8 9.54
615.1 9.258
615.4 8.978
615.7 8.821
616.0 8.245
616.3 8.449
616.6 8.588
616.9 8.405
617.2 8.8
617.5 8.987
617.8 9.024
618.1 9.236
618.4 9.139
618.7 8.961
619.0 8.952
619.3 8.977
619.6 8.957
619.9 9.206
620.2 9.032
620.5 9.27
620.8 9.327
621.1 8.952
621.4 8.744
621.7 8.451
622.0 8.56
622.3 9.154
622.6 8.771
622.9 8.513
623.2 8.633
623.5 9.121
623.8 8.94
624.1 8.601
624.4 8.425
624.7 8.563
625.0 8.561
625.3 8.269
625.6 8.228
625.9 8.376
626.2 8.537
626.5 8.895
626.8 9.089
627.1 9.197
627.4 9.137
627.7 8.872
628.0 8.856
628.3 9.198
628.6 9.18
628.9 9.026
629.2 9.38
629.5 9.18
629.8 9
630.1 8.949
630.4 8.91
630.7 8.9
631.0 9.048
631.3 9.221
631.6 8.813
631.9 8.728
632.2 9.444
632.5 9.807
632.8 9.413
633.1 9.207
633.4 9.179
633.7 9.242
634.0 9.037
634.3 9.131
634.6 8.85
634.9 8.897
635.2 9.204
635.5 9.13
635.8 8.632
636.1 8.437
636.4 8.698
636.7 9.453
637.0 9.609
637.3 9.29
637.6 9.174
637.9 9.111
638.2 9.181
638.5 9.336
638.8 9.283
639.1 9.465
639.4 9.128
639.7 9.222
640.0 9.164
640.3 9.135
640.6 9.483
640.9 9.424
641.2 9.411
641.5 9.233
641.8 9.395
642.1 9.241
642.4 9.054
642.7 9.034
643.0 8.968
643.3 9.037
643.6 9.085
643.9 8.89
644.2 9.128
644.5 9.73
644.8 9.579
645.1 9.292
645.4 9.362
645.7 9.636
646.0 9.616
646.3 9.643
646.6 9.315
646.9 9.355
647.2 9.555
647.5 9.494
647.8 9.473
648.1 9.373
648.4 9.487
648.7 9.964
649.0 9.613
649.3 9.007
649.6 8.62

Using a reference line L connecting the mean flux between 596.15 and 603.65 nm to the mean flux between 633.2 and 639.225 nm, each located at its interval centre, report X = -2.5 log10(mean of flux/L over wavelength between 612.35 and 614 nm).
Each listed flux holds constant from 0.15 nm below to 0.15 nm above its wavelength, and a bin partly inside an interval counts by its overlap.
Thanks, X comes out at -0.04 mag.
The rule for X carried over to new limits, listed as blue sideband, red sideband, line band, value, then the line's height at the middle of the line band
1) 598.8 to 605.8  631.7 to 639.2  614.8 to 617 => 0.06 mag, 9.22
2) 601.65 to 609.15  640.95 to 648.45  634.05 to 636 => 0.05 mag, 9.38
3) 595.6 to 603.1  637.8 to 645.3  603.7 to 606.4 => -0.05 mag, 9.12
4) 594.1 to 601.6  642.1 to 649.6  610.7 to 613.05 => -0.03 mag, 9.17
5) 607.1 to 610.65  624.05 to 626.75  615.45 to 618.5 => 0.03 mag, 8.99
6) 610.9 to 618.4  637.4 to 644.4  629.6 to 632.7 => 0.01 mag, 9.19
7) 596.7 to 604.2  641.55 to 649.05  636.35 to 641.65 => 0.01 mag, 9.34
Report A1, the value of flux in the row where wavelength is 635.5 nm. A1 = 9.13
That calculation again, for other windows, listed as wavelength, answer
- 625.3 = 8.269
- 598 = 9.127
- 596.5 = 9.26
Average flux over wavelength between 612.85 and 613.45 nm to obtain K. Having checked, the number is 9.73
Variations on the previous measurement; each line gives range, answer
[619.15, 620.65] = 9.09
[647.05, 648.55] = 9.48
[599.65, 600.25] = 9.29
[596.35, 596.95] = 9.21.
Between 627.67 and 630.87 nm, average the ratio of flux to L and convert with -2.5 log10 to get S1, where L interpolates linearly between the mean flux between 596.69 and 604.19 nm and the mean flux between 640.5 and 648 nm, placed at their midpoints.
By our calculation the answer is 0.03 mag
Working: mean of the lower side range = 9.16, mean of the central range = 9.05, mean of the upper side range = 9.34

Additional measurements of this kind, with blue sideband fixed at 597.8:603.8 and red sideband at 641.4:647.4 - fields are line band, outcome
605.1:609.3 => -0.06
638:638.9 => 0.00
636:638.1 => 0.02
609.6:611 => -0.01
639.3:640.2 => 0.01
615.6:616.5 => 0.09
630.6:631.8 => 0.03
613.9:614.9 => -0.03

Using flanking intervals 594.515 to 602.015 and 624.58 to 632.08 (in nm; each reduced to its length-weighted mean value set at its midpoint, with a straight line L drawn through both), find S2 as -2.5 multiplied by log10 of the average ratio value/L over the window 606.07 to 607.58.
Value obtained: -0.10 mag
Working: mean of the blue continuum 9.11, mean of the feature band 9.89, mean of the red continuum 8.89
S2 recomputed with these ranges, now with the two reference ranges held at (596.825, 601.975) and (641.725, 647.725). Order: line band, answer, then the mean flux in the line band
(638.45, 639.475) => 0.00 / 9.31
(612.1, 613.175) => -0.03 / 9.37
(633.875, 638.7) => 0.02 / 9.08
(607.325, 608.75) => -0.05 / 9.53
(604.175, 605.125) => -0.05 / 9.49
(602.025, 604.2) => -0.03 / 9.37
